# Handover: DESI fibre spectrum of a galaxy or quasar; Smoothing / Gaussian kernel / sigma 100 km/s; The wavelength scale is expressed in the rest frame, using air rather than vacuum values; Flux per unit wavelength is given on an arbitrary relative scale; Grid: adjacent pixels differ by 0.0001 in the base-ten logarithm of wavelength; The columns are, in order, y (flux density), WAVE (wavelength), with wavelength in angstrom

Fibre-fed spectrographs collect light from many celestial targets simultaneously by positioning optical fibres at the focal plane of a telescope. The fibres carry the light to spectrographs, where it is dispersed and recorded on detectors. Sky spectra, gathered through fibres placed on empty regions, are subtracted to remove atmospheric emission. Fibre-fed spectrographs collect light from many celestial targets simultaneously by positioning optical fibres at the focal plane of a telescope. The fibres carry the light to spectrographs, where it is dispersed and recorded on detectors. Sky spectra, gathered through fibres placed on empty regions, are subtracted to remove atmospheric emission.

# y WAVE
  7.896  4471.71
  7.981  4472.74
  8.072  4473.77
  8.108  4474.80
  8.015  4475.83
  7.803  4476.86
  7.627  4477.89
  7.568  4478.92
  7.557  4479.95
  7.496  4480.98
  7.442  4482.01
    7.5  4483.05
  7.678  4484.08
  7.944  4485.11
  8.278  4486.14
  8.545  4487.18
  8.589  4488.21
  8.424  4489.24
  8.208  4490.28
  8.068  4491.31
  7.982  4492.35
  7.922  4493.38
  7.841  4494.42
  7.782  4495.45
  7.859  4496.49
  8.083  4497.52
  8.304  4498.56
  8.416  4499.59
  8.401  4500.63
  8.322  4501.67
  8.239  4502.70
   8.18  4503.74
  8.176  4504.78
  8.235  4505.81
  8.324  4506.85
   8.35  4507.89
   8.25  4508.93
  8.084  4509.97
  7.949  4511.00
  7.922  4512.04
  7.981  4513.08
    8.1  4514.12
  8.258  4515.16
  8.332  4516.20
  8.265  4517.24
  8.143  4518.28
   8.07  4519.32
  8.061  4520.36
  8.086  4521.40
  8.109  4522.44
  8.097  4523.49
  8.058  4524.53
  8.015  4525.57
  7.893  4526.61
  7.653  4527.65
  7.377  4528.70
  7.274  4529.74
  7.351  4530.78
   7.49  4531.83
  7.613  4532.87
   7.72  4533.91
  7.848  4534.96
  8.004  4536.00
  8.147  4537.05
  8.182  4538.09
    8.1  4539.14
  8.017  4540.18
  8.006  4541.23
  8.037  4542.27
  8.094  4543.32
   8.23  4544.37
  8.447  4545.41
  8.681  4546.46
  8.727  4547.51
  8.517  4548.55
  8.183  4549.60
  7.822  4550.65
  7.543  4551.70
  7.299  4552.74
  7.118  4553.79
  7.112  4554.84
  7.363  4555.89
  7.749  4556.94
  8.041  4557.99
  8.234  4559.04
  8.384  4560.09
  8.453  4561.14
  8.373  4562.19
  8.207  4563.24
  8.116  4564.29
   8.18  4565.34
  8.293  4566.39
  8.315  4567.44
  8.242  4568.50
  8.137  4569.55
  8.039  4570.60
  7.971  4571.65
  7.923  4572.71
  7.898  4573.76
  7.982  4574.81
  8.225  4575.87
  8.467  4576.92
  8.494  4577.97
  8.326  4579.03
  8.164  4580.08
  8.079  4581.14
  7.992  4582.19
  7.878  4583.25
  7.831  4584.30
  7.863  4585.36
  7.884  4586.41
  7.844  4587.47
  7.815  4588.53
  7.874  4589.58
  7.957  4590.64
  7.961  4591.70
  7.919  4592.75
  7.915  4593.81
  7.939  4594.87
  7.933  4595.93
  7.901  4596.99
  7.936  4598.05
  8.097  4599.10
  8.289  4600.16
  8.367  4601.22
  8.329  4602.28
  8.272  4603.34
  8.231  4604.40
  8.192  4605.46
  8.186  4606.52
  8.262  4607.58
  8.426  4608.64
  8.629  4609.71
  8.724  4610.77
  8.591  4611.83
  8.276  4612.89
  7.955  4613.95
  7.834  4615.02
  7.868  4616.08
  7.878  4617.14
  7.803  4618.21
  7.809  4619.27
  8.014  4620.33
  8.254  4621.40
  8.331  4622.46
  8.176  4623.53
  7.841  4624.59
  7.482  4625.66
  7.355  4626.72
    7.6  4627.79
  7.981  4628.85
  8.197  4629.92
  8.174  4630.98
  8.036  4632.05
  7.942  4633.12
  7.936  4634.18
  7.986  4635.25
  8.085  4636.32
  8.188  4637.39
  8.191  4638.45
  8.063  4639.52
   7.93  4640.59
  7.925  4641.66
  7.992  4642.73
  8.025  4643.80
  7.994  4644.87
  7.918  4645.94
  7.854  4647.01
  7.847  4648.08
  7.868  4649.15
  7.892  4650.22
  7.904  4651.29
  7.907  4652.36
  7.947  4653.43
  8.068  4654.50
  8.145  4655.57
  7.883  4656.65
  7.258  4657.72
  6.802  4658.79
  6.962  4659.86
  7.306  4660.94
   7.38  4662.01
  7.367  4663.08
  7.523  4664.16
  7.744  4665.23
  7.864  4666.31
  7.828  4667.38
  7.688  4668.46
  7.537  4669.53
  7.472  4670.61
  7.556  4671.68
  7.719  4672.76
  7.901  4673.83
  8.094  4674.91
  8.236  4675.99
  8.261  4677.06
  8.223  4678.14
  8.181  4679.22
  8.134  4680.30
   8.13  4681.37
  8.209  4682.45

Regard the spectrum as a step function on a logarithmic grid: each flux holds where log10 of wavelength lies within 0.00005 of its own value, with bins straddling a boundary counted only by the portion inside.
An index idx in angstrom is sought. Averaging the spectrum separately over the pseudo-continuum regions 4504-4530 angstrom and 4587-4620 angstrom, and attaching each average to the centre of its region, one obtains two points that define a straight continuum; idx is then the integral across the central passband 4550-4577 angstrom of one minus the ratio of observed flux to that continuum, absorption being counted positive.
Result 0.3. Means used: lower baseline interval 8.05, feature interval 7.97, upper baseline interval 8.1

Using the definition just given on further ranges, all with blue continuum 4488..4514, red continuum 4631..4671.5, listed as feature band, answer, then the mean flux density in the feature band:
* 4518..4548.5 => 0.31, 7.99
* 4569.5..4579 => -0.19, 8.14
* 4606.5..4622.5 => -0.59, 8.17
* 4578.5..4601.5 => -0.14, 7.99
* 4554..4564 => 0.06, 7.96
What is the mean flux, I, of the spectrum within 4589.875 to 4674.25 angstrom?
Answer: 7.93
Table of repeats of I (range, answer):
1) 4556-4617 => 8.12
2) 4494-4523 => 8.15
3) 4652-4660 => 7.65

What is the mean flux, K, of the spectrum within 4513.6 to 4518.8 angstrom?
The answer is 8.22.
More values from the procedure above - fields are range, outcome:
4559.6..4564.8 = 8.31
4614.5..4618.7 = 7.84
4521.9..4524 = 8.07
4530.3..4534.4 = 7.55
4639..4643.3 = 7.97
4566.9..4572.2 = 8.13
